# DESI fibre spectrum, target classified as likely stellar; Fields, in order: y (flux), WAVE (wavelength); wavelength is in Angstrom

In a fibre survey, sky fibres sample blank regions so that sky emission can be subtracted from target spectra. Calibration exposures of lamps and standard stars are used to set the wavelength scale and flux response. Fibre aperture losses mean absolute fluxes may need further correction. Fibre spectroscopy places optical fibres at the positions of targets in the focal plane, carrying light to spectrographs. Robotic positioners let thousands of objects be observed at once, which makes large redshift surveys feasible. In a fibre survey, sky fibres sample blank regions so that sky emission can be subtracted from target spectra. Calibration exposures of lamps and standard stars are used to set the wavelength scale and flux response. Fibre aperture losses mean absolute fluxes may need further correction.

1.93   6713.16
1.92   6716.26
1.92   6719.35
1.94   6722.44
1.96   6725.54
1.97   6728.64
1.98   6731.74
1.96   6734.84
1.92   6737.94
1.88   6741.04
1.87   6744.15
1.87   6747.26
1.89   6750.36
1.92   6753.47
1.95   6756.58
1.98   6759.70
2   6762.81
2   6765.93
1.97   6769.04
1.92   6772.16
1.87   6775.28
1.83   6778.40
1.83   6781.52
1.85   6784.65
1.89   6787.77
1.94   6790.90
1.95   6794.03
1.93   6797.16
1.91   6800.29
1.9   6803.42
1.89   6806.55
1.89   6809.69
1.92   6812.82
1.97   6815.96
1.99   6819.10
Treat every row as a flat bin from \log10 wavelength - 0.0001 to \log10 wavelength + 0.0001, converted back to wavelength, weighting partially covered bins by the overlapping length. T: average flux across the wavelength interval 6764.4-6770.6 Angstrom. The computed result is 1.99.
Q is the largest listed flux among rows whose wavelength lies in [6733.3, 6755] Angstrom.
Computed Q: 1.96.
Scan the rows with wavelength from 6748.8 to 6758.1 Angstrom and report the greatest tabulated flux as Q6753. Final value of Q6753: 1.95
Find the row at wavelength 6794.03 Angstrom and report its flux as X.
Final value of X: 1.95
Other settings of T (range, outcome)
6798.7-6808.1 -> 1.9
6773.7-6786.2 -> 1.84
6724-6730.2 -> 1.96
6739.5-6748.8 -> 1.87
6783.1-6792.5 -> 1.89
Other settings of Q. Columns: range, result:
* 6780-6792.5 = 1.94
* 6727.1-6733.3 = 1.98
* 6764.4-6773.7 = 2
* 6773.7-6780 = 1.87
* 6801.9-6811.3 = 1.9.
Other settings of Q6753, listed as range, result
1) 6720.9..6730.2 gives 1.97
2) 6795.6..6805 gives 1.93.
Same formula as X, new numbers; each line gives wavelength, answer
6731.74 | 1.98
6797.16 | 1.93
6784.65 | 1.85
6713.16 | 1.93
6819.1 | 1.99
